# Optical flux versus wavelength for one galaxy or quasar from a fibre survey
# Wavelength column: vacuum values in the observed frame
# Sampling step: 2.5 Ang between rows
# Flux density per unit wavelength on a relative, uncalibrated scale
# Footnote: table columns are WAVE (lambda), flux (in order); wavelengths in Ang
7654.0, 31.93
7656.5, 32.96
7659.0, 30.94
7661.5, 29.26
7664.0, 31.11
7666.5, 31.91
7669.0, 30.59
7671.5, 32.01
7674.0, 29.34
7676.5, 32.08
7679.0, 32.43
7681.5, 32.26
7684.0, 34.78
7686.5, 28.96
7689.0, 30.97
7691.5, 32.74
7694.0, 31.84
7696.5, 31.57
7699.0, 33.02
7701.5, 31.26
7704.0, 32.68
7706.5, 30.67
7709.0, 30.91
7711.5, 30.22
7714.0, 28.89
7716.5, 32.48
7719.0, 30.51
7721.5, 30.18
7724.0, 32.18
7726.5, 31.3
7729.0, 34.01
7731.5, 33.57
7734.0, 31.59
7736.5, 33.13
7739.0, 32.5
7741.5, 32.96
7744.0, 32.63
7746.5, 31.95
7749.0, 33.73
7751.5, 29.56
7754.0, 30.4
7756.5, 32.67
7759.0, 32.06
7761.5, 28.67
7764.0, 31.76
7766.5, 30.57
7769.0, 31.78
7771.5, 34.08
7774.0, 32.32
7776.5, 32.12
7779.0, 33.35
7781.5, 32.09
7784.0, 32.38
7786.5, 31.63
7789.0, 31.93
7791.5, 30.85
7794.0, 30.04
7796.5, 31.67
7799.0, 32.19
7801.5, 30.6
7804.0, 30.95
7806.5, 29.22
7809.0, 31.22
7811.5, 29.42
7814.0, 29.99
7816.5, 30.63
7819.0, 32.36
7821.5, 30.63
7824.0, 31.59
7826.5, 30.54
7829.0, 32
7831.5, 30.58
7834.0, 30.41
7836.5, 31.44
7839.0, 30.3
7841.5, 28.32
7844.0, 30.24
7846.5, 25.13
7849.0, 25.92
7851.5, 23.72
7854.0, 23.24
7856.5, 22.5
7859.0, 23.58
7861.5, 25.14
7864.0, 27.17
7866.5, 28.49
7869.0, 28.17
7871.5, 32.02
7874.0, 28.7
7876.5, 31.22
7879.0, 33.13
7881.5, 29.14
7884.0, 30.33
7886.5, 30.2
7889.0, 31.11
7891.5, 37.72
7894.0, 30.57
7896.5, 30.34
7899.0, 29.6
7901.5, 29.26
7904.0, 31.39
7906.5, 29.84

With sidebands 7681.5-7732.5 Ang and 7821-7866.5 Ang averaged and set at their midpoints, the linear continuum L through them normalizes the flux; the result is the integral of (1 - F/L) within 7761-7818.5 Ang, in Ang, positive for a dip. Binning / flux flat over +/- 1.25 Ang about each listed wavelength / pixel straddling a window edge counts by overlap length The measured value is -3.8 Ang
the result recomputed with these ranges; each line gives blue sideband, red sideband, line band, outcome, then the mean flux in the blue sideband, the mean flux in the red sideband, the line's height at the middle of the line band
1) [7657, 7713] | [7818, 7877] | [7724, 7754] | -1.9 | 31.4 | 28.4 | 30.4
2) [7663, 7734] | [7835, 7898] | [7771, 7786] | -1.2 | 31.6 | 28.7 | 30.2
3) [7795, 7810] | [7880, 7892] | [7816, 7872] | 5.0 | 31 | 31.4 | 31.2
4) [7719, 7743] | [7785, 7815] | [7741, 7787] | -0.5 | 32.3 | 30.8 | 31.6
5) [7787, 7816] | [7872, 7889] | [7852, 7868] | 2.9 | 30.8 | 30.6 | 30.6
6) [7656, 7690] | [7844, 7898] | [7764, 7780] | -1.3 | 31.4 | 28.5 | 29.9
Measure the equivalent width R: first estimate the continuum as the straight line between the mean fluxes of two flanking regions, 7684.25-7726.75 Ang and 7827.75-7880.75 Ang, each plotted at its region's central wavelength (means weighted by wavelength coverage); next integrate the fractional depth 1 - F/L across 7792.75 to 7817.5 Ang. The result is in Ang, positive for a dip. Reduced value -1.2 Ang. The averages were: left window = 31.3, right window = 28.2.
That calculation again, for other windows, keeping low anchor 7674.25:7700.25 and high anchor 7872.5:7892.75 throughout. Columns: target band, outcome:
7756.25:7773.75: 0.1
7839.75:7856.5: 3.0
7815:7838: 0.4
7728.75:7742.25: -0.4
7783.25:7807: 0.4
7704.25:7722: 0.7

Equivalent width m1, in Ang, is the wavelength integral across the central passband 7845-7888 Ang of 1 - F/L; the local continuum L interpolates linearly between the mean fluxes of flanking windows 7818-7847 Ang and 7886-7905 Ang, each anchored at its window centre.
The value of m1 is 4.7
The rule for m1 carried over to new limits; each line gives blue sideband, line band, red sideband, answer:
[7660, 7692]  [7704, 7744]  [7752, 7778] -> -0.3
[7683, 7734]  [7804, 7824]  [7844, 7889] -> -1.1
